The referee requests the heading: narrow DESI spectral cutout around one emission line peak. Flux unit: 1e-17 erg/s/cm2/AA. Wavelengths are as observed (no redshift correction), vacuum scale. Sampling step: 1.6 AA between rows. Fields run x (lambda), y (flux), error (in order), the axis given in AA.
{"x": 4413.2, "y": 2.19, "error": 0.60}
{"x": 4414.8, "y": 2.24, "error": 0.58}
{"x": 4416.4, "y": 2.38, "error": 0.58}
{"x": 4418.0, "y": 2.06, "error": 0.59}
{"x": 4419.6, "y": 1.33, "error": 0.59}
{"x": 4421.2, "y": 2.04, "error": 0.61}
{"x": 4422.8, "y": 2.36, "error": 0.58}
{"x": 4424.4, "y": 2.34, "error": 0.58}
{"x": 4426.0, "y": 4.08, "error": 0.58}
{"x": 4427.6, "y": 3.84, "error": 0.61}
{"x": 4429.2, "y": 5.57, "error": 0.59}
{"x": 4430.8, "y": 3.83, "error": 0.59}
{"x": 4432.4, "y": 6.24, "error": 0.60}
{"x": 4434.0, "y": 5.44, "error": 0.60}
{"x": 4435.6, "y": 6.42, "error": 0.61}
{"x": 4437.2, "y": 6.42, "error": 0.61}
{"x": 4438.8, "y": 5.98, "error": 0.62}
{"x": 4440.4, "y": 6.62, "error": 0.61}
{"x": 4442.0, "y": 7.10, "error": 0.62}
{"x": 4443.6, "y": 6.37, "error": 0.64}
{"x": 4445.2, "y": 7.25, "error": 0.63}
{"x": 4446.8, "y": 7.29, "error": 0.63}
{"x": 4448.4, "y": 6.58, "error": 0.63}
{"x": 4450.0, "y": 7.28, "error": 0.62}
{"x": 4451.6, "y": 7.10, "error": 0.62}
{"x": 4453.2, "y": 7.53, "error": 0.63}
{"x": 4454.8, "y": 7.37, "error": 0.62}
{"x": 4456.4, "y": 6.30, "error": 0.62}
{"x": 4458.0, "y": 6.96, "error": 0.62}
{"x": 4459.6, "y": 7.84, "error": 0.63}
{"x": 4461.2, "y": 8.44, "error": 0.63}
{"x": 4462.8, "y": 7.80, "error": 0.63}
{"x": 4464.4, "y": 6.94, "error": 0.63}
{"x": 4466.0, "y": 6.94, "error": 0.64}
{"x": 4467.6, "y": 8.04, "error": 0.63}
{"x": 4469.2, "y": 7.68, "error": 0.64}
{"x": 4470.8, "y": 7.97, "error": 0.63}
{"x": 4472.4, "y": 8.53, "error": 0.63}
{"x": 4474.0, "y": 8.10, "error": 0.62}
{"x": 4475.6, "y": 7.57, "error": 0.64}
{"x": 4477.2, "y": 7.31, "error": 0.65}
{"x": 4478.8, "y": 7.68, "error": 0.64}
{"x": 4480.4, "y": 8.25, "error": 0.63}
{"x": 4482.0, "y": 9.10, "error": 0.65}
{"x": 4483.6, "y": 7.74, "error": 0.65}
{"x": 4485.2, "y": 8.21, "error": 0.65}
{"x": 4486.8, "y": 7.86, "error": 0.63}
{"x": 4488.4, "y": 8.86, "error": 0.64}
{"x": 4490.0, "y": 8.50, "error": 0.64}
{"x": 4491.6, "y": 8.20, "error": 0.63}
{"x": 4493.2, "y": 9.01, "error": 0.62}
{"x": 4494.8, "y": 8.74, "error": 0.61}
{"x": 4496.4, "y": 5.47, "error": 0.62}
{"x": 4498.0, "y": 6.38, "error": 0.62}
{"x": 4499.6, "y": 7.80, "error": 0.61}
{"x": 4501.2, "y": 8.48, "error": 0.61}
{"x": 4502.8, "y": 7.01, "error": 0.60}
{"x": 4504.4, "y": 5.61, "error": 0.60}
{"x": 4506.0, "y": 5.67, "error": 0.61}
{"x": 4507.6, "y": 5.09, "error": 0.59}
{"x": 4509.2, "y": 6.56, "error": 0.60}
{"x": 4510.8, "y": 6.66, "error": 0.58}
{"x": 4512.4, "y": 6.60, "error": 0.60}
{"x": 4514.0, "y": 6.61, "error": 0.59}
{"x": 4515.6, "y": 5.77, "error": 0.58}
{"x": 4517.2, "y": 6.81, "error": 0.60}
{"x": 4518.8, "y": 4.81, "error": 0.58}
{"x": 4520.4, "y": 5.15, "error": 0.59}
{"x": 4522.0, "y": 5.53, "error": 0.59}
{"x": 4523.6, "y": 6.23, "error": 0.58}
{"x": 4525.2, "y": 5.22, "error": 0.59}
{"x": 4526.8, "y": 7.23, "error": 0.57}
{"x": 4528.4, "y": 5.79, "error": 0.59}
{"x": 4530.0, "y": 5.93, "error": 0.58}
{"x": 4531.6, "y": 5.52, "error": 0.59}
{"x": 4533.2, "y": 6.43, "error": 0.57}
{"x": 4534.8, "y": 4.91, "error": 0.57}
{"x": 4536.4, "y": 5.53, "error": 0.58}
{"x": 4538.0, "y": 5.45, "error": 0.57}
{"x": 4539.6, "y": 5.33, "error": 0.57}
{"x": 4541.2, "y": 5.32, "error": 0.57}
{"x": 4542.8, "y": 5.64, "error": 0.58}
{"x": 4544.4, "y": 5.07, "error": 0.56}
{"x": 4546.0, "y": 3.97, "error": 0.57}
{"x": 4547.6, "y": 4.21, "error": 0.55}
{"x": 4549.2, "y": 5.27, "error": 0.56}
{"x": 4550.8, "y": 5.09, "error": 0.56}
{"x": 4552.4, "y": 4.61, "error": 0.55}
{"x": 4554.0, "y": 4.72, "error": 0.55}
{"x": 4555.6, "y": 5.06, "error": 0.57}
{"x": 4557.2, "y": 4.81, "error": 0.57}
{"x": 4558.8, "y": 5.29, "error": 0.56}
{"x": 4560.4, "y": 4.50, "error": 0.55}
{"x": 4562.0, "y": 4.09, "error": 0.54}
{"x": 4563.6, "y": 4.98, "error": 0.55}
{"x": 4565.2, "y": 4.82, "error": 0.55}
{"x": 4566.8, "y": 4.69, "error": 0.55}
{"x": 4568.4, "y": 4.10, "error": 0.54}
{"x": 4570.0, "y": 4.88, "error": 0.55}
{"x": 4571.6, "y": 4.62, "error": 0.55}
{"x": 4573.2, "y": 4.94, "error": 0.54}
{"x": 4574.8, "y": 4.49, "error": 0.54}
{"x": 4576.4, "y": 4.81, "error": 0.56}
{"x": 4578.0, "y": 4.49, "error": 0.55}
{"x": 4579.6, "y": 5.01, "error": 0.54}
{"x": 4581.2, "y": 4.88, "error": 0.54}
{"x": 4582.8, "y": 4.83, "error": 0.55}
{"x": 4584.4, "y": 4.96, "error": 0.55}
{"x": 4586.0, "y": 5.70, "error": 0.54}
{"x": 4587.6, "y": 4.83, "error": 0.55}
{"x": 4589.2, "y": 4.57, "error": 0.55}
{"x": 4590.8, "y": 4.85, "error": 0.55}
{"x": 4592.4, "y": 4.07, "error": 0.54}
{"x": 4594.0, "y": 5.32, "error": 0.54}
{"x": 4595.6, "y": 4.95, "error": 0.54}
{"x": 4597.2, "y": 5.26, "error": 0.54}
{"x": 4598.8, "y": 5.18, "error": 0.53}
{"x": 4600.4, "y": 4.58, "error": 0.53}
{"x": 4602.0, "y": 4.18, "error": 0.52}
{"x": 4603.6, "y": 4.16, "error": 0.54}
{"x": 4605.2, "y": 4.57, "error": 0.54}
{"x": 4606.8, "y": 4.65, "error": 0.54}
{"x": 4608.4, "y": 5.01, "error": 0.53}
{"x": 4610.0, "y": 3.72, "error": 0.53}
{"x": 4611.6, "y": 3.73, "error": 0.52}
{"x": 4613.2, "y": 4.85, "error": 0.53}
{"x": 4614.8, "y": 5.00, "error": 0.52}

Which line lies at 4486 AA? C IV 1549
